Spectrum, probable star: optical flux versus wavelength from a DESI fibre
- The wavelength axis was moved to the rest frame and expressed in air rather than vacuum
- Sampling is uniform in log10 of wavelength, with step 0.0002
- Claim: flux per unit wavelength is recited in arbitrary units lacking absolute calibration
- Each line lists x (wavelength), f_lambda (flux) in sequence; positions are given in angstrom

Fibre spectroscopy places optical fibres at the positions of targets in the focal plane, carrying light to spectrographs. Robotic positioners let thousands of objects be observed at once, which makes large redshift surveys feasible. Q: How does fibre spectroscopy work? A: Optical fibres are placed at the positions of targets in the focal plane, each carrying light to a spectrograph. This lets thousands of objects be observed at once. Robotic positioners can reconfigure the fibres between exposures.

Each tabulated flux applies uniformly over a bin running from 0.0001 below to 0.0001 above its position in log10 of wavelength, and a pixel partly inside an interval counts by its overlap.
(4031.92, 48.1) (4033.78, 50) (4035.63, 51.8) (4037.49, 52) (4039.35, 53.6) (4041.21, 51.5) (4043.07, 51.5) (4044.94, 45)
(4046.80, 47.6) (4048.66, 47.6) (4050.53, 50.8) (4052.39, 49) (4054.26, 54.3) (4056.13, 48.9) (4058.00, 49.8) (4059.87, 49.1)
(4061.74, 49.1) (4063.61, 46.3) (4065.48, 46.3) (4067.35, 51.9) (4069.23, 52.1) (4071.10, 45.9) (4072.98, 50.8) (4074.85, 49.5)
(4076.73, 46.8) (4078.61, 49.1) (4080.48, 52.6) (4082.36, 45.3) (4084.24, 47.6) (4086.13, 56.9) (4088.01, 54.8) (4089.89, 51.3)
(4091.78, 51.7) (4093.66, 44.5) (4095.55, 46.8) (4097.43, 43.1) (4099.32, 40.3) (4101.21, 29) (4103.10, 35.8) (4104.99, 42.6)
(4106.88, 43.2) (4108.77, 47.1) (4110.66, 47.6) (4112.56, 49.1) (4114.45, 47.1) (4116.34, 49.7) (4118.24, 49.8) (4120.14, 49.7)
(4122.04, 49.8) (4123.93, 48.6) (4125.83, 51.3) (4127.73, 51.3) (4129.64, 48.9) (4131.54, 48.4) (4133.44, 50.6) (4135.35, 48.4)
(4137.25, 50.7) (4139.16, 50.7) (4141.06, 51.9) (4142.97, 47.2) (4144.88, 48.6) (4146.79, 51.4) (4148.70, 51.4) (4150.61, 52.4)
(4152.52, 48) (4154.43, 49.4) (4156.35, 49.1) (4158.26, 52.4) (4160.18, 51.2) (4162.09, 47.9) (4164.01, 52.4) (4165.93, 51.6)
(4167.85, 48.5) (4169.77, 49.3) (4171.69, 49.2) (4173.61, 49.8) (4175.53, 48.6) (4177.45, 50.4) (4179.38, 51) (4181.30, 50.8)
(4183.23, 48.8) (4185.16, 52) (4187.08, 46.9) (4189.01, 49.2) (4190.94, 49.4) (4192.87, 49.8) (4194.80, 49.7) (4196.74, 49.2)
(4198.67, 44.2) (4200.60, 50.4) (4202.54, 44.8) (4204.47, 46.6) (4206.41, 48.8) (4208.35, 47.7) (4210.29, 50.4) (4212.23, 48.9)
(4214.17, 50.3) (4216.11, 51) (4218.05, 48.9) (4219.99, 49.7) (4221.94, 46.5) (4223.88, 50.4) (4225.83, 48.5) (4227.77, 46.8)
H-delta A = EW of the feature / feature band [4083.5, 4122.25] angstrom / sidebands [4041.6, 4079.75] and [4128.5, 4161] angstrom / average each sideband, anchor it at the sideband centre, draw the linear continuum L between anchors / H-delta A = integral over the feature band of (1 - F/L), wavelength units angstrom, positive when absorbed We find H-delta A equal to 2.4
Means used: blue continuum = 49.1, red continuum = 50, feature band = 46.5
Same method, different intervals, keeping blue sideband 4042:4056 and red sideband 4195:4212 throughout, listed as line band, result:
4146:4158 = -0.5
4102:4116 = 1.2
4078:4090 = -0.5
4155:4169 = -0.6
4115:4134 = -0.4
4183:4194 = -0.3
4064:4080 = 0.0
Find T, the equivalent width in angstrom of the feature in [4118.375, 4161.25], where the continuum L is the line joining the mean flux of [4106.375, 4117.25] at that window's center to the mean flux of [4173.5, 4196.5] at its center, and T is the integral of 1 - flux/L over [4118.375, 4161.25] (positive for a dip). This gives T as -1.5 angstrom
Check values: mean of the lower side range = 47.5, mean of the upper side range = 49.7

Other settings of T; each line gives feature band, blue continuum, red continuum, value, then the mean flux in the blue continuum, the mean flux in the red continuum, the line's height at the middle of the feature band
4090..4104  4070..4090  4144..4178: 2.2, 50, 50.1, 50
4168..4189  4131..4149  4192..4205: -0.5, 49.9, 47.8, 48.6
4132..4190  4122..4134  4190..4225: -0.7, 49.8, 48.7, 49.4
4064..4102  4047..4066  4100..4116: -1.6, 49.1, 42.9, 45.9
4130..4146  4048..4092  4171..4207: -0.1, 49.9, 48.9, 49.3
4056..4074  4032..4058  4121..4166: 0.4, 50.2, 50.1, 50.2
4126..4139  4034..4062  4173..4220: -0.1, 50.1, 49.1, 49.5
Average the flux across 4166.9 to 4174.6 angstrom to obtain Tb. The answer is 49.2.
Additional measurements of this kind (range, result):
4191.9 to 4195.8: 49.7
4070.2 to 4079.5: 48.4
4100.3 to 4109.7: 39.6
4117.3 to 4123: 49.8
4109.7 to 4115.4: 48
